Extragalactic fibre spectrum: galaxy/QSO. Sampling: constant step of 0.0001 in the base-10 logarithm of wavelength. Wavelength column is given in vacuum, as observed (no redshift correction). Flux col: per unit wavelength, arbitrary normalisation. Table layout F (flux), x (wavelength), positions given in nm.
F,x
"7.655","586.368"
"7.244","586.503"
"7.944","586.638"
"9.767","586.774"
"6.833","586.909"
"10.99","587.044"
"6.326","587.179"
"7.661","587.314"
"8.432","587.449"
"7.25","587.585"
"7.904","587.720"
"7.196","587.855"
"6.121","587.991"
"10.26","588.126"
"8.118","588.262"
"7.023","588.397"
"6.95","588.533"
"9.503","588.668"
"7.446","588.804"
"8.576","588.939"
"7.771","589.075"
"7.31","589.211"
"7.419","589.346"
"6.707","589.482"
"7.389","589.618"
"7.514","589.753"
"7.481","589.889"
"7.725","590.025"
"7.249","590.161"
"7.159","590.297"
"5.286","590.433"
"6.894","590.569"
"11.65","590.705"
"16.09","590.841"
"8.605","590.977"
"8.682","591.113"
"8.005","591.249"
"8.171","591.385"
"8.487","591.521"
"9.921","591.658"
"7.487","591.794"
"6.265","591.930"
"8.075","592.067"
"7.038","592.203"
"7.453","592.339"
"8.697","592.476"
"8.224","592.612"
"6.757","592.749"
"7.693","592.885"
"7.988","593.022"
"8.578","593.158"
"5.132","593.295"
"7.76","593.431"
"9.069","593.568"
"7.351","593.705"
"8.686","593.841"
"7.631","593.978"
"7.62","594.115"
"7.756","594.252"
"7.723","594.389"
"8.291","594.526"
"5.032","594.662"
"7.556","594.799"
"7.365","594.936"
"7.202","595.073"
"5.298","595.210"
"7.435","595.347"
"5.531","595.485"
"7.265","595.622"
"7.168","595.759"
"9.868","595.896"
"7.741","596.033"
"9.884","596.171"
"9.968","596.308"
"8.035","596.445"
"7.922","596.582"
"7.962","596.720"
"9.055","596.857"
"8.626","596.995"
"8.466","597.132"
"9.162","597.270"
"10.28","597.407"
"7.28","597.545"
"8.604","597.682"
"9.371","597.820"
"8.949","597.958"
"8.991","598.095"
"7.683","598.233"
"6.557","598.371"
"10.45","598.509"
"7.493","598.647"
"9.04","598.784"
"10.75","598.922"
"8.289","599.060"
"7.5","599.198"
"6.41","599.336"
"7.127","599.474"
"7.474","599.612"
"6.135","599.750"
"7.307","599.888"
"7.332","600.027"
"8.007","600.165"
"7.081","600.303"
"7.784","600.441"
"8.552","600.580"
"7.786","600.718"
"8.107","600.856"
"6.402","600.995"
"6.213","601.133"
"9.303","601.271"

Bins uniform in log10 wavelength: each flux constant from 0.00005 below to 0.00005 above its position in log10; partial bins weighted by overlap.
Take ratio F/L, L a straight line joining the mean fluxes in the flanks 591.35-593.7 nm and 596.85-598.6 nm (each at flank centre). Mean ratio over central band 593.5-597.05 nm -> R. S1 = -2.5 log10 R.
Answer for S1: 0.06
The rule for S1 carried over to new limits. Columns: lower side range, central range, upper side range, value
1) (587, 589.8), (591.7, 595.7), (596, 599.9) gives 0.10 mag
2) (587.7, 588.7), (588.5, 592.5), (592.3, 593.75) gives -0.05 mag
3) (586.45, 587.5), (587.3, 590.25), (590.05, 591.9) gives 0.10 mag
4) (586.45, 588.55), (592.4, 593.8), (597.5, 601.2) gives 0.02 mag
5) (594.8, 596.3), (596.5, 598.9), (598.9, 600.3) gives -0.15 mag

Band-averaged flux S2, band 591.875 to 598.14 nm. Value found 7.91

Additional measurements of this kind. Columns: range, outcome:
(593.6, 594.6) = 7.89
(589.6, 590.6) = 7.08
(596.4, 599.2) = 8.62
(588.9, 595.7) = 7.76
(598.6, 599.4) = 8.29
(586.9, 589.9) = 7.77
